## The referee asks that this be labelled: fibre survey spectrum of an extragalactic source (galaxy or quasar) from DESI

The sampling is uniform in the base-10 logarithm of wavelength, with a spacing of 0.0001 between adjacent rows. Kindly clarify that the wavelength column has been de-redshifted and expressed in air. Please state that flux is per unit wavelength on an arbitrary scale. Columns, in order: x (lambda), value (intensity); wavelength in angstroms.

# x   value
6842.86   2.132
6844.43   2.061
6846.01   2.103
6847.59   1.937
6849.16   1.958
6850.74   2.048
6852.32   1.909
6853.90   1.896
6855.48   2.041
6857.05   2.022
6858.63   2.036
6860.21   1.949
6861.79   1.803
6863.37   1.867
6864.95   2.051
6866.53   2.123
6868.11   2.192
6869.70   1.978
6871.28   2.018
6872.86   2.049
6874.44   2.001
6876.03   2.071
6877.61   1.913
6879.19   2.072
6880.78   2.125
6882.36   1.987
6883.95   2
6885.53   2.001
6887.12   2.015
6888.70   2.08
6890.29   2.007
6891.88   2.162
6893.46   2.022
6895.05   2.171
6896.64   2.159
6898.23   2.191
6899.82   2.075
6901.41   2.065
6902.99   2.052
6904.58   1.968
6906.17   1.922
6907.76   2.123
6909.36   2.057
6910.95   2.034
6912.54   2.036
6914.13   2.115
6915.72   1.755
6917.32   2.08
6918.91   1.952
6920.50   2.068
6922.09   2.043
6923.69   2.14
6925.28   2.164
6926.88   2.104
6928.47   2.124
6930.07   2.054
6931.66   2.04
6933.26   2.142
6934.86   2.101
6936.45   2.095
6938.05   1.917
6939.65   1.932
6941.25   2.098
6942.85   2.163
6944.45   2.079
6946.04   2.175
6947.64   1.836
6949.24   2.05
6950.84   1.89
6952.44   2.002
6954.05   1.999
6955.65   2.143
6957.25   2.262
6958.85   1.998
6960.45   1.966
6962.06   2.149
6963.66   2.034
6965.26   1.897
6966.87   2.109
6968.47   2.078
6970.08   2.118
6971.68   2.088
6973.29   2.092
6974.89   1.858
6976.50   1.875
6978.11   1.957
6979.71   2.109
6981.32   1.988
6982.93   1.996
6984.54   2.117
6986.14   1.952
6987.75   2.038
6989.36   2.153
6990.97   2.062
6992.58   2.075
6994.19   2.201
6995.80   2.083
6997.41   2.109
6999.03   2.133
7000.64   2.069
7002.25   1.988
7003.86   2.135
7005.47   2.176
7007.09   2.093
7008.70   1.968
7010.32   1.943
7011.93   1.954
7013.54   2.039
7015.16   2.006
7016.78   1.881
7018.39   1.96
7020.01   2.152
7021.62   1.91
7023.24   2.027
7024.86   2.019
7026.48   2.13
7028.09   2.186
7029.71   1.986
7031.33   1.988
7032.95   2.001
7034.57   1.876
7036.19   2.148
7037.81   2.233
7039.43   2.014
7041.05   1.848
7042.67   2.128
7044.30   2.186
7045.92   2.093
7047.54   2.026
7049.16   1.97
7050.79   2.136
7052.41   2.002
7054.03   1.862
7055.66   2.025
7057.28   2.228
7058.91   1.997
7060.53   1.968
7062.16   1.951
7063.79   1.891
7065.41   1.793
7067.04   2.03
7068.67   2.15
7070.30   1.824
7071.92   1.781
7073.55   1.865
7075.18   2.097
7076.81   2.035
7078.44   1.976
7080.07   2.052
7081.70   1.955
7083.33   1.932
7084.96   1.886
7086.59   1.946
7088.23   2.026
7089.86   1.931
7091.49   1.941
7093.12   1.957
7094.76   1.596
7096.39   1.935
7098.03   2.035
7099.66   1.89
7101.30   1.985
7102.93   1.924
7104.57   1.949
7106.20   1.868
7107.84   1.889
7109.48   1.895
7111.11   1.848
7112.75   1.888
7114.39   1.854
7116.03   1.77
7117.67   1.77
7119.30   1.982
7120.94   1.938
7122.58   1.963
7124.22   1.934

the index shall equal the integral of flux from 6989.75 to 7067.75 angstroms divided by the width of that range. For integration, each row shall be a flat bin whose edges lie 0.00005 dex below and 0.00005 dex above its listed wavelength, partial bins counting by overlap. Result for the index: 2.04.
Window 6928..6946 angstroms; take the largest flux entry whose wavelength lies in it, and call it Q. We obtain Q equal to 2.163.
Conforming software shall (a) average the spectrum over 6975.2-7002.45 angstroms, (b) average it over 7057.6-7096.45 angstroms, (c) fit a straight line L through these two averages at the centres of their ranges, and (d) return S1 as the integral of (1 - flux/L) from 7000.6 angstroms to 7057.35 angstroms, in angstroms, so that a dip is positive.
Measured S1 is -1.0 angstroms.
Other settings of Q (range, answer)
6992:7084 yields 2.233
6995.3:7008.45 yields 2.176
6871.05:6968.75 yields 2.262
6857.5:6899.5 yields 2.192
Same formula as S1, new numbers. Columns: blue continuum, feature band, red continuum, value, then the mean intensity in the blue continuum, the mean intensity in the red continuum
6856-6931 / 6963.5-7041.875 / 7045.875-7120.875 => -2.1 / 2.04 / 1.94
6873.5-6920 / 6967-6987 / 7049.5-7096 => -0.2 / 2.04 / 1.96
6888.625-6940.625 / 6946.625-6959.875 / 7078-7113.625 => 0.0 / 2.06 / 1.92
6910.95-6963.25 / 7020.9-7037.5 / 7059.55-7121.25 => -0.5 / 2.05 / 1.92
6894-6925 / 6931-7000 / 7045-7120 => -1.1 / 2.05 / 1.94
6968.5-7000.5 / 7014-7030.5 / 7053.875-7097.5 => -0.1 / 2.05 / 1.95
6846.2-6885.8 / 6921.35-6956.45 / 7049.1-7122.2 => -1.4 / 2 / 1.94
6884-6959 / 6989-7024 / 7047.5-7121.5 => -0.9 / 2.06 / 1.94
